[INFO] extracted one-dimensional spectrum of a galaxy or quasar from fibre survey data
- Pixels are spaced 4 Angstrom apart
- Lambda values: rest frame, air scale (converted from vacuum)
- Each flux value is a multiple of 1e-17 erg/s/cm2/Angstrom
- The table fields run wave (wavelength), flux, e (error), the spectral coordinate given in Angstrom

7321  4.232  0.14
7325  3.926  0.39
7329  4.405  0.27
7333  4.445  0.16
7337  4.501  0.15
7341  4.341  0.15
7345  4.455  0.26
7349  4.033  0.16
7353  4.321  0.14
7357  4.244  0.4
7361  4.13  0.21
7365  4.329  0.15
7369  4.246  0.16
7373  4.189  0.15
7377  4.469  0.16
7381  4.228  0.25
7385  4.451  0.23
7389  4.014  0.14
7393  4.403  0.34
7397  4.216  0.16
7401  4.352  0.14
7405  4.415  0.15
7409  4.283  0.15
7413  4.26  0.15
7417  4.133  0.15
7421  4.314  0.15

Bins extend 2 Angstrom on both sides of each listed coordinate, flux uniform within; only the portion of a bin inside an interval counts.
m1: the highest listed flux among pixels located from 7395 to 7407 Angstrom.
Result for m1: 4.415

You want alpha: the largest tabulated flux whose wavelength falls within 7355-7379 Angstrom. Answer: 4.469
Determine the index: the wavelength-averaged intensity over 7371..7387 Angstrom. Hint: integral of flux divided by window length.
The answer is 4.33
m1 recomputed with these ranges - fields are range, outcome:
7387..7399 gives 4.403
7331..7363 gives 4.501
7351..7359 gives 4.321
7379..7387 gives 4.451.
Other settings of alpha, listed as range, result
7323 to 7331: 4.405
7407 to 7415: 4.283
